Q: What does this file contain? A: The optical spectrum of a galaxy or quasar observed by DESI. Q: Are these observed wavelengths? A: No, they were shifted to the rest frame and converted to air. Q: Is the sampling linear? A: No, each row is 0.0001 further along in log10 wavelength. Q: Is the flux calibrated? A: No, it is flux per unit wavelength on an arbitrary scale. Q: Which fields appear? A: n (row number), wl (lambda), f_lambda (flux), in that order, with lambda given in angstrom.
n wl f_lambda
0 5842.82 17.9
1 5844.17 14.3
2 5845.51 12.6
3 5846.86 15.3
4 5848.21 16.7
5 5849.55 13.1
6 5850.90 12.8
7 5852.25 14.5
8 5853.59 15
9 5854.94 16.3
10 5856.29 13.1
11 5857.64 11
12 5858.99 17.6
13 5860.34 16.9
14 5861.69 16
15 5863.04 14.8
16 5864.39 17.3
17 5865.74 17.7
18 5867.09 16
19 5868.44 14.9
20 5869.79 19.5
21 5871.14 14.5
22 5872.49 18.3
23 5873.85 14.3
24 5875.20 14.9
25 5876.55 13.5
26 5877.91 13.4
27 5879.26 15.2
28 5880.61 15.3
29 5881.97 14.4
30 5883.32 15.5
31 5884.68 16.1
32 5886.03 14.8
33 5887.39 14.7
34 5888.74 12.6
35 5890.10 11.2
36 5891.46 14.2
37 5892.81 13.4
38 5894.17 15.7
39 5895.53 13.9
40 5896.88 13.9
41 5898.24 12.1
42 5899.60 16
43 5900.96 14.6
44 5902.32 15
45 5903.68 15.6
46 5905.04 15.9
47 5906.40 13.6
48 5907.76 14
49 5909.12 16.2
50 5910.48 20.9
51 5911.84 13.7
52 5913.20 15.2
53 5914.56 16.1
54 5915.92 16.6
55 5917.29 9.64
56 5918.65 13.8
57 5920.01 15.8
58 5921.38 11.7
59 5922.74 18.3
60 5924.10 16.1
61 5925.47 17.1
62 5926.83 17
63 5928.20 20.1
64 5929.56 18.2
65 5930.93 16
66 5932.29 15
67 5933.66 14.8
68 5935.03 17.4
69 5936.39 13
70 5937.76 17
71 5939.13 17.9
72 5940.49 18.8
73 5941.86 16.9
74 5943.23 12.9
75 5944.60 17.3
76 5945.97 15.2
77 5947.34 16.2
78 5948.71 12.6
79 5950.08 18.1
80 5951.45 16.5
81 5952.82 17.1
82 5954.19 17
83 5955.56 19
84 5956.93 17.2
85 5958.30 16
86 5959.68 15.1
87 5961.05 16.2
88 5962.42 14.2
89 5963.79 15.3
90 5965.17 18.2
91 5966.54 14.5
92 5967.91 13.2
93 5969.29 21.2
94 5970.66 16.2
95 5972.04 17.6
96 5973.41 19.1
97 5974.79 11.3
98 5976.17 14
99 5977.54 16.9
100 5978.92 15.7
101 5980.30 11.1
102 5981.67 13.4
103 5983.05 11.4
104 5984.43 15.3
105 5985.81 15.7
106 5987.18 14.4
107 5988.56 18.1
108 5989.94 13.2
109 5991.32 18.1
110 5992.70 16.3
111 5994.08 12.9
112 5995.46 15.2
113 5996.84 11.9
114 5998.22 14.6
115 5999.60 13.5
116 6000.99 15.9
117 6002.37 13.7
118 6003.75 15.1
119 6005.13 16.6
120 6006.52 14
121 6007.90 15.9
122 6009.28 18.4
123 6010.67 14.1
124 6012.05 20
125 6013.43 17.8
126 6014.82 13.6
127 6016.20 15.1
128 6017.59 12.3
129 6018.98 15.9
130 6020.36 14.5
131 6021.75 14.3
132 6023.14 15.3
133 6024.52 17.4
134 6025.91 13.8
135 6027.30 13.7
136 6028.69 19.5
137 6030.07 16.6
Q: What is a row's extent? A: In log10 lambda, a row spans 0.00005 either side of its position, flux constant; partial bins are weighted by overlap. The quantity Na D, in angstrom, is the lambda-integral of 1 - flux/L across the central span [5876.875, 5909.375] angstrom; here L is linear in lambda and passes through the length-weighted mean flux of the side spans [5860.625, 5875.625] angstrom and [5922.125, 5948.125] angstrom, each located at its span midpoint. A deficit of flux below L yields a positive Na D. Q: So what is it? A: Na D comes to 3.8 angstrom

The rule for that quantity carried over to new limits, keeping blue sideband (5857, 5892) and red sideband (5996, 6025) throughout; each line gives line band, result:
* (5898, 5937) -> -0.9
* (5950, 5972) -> -1.9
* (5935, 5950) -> -0.7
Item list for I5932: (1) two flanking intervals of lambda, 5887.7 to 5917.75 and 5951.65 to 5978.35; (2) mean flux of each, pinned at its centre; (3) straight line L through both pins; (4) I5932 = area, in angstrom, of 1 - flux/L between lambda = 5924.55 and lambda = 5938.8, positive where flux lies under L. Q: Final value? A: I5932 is -1.1 angstrom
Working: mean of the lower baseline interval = 14.6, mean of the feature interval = 16.6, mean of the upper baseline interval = 16.3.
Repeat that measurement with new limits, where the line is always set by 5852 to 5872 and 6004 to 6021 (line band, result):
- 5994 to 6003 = 0.95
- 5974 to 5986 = 1.42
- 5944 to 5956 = -0.61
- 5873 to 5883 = 0.76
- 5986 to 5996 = 0.13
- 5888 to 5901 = 1.65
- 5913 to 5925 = 0.67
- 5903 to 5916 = -0.03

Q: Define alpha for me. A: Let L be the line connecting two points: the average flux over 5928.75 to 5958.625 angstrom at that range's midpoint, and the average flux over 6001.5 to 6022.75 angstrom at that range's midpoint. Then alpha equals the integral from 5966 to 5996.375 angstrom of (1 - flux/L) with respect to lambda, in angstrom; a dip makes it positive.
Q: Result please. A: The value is 1.3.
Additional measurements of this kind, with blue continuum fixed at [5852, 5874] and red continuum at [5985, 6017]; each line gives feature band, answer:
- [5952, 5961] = -0.77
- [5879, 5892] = 1.13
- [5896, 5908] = 0.89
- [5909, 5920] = 0.28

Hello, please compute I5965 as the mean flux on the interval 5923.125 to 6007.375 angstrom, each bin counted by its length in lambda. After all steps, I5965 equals 15.7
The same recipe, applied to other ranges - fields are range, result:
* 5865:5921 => 14.9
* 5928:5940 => 16.5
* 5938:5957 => 16.6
